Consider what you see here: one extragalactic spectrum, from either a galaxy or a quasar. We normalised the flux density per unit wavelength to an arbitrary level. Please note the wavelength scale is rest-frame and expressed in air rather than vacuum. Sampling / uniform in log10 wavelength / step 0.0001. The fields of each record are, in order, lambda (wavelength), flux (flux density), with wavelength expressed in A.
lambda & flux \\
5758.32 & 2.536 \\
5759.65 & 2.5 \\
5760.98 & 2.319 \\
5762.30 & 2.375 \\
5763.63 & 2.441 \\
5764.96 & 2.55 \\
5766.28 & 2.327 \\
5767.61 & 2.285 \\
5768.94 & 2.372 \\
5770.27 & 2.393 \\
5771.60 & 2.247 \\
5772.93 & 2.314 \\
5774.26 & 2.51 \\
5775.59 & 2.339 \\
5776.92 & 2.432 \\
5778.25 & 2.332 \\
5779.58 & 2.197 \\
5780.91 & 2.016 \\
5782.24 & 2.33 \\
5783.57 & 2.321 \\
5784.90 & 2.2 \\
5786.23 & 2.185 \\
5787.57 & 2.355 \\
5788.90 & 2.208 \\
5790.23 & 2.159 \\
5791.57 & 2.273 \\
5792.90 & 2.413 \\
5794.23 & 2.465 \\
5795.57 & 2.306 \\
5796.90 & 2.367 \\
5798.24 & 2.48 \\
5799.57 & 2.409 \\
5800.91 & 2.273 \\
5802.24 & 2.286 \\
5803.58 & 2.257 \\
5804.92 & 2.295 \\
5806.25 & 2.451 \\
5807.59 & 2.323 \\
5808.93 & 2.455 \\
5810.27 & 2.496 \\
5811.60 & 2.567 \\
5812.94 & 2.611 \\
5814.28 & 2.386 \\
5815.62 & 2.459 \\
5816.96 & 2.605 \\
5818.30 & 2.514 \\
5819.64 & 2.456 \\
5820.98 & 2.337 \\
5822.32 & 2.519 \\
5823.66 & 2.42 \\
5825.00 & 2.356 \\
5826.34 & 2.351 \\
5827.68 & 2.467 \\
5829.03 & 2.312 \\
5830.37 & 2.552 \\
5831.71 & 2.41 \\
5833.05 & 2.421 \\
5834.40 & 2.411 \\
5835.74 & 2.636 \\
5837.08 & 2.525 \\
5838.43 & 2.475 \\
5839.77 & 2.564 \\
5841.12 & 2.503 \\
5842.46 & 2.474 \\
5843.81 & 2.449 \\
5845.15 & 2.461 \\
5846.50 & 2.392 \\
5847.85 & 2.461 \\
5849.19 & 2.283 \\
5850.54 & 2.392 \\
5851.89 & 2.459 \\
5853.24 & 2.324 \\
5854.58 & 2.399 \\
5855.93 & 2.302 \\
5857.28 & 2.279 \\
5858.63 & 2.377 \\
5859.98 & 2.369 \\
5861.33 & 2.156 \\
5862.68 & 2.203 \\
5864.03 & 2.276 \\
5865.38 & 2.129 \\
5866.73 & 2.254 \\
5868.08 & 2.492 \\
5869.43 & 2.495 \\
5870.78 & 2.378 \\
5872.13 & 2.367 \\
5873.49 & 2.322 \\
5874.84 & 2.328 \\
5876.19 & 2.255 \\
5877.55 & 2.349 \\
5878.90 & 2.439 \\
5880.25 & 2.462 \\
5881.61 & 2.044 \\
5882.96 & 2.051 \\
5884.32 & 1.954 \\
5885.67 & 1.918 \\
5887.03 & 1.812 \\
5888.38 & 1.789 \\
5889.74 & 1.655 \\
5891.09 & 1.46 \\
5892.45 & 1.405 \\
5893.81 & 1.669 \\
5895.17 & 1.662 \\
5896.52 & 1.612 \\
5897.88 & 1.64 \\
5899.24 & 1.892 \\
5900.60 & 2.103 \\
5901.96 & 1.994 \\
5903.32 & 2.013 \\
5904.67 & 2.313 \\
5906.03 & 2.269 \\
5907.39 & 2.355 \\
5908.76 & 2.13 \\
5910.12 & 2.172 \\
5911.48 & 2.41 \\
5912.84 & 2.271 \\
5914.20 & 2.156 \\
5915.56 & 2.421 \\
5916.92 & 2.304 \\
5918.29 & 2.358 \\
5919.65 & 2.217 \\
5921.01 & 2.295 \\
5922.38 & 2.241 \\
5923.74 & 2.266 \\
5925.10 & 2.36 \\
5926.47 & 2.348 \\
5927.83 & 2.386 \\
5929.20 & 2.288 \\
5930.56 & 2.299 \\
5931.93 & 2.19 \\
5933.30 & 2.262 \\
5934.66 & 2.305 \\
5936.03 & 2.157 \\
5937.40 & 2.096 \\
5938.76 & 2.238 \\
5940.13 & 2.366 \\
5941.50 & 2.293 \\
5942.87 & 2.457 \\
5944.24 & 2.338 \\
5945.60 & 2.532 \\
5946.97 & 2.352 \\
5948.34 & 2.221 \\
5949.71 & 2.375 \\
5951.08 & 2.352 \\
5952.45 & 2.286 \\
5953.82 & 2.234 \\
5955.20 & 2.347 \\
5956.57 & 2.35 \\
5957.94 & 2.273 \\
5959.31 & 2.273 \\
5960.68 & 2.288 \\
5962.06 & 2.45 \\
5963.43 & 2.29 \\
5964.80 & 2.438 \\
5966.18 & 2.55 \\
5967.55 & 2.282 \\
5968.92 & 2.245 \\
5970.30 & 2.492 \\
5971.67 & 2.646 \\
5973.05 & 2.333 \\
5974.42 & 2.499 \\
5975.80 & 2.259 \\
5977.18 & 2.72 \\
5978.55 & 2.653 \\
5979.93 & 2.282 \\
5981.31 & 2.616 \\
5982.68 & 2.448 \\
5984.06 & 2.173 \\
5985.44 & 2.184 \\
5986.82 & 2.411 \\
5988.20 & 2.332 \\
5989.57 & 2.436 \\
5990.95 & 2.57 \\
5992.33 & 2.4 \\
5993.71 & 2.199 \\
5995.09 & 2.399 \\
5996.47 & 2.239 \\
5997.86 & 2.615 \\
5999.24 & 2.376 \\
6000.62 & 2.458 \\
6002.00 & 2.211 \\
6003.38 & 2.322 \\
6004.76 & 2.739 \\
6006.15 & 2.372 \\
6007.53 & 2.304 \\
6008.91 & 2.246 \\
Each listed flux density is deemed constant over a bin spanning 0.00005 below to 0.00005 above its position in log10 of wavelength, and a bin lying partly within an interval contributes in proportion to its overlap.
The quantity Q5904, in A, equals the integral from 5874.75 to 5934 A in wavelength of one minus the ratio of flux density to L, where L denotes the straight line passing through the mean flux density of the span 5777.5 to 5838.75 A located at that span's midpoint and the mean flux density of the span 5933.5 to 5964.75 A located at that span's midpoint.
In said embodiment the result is 5.79 A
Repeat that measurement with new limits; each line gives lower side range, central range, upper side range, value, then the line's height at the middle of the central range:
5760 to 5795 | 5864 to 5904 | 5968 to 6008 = 5.6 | 2.37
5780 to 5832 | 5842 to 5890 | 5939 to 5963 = 1.8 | 2.36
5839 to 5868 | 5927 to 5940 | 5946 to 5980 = 0.7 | 2.38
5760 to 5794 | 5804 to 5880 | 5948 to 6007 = -2.1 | 2.34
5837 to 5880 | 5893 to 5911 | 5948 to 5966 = 2.8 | 2.35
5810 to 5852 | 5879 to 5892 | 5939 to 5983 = 2.7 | 2.43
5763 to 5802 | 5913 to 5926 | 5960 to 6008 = 0.5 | 2.38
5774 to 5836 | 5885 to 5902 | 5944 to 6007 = 4.7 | 2.38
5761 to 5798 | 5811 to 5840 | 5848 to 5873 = -1.7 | 2.33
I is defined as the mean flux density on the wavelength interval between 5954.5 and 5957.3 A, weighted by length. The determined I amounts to 2.34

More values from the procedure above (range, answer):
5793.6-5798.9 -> 2.4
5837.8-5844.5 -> 2.5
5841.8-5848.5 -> 2.44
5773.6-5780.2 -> 2.36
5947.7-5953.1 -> 2.31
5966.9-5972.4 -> 2.42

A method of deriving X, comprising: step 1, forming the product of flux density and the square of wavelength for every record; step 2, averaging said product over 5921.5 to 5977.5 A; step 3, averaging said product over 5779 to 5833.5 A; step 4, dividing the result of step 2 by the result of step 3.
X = 1.03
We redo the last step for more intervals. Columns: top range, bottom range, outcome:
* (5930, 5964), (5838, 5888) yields 1.03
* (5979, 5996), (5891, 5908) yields 1.29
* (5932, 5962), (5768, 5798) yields 1.06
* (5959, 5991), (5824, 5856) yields 1.04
